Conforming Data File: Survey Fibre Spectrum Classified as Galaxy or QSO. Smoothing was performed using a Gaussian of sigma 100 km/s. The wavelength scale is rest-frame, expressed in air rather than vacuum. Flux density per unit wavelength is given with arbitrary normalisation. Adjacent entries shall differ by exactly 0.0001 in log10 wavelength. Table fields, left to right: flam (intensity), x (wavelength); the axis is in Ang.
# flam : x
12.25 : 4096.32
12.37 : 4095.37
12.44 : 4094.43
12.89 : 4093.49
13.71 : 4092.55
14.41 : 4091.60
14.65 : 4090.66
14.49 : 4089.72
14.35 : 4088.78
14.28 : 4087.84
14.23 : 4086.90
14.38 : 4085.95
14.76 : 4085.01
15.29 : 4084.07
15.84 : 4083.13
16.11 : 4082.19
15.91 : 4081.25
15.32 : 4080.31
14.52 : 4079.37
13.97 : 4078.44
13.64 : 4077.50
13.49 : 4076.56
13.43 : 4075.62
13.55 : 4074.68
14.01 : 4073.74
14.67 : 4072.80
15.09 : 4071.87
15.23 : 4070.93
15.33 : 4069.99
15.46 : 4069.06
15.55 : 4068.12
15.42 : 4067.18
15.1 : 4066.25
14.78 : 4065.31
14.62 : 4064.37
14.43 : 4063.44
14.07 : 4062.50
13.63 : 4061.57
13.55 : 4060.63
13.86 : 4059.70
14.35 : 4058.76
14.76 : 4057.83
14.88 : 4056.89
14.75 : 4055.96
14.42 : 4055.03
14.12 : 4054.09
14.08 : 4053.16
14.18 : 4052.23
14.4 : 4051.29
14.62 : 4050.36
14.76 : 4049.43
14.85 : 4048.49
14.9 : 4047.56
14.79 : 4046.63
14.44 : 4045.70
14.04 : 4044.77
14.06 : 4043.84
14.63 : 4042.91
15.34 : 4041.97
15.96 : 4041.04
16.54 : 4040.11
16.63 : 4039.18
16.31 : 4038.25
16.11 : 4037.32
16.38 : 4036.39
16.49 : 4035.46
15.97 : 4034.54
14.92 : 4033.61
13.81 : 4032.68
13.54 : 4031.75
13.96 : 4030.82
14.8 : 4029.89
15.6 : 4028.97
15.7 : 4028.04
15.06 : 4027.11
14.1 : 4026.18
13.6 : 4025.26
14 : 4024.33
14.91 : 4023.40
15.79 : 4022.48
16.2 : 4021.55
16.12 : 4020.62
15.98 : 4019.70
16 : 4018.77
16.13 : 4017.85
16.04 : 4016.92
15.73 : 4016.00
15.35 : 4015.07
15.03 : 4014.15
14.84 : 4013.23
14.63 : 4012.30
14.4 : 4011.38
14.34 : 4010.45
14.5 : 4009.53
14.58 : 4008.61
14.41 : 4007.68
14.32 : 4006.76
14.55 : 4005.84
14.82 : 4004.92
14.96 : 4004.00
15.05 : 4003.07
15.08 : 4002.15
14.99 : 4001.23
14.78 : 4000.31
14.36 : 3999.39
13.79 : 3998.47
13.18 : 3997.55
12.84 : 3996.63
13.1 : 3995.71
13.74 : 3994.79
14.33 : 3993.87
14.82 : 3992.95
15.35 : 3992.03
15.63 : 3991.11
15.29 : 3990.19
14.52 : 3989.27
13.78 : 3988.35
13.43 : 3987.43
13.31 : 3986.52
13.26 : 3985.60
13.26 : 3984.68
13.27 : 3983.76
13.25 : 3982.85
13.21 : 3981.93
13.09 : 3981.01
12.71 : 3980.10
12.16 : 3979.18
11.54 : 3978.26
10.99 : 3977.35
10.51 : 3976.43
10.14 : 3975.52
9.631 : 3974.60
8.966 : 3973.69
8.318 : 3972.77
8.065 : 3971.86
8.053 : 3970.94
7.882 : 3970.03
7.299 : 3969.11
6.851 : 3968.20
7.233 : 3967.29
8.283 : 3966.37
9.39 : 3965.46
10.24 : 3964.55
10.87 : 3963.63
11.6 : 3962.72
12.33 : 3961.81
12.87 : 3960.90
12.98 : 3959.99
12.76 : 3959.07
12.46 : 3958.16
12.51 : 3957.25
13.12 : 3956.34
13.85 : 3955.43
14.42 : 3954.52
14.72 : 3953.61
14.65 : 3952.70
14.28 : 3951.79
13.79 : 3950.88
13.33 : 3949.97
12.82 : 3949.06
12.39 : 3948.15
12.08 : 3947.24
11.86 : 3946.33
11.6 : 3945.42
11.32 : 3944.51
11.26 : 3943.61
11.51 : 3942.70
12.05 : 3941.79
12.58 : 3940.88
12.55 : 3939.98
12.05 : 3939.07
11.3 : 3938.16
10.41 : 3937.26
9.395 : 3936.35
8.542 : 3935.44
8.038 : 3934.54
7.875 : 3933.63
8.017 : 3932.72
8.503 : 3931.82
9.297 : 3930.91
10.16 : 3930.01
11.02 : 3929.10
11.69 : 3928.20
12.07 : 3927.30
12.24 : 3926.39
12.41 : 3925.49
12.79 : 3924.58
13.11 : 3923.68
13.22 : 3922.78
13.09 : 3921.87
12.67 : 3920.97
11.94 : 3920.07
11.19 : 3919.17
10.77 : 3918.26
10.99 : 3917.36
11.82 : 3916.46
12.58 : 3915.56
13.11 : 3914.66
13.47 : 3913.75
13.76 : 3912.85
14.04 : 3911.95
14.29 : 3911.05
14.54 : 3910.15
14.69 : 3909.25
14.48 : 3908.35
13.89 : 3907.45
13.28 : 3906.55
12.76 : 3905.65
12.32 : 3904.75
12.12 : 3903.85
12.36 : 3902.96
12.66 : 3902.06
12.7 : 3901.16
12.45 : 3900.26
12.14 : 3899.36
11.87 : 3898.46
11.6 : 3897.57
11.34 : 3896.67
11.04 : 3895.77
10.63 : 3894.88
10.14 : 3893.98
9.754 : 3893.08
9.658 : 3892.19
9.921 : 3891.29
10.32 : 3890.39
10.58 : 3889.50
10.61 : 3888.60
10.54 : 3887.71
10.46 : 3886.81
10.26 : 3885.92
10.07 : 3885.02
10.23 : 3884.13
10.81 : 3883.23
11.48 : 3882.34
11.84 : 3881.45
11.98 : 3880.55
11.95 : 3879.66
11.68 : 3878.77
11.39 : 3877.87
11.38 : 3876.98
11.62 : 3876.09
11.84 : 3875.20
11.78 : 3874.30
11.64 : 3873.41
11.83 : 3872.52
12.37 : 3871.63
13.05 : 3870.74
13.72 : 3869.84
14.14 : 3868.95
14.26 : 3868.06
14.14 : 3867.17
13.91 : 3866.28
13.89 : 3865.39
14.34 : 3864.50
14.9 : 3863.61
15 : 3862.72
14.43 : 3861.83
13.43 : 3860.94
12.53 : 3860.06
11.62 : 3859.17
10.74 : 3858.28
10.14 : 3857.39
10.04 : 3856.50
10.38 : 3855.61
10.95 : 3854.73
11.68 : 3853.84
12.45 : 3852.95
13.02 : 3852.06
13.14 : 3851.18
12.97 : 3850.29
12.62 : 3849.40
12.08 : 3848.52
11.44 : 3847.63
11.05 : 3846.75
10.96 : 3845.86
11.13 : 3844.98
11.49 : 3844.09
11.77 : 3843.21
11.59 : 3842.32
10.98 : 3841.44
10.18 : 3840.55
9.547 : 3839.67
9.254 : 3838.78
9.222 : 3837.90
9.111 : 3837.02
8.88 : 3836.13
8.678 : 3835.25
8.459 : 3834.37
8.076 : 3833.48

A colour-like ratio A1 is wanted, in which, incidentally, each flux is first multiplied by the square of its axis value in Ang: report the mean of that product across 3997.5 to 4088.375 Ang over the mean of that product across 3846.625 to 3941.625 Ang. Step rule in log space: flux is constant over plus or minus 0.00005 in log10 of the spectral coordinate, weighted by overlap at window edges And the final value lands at 1.35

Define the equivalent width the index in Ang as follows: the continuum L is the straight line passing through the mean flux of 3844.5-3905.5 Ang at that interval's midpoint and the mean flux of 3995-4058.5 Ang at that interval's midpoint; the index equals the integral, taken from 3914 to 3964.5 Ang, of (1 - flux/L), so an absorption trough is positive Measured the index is 4.9 Ang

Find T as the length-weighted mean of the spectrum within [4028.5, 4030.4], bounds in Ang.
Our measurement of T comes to 15.2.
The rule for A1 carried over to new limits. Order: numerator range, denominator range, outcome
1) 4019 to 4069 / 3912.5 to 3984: 1.37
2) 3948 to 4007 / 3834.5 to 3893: 1.14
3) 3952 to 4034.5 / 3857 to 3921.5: 1.15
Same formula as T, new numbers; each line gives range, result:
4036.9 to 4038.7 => 16.2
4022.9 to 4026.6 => 14.2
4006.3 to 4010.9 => 14.4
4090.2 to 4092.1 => 14.5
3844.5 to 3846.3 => 11.1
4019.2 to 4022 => 16.1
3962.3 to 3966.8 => 10.1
